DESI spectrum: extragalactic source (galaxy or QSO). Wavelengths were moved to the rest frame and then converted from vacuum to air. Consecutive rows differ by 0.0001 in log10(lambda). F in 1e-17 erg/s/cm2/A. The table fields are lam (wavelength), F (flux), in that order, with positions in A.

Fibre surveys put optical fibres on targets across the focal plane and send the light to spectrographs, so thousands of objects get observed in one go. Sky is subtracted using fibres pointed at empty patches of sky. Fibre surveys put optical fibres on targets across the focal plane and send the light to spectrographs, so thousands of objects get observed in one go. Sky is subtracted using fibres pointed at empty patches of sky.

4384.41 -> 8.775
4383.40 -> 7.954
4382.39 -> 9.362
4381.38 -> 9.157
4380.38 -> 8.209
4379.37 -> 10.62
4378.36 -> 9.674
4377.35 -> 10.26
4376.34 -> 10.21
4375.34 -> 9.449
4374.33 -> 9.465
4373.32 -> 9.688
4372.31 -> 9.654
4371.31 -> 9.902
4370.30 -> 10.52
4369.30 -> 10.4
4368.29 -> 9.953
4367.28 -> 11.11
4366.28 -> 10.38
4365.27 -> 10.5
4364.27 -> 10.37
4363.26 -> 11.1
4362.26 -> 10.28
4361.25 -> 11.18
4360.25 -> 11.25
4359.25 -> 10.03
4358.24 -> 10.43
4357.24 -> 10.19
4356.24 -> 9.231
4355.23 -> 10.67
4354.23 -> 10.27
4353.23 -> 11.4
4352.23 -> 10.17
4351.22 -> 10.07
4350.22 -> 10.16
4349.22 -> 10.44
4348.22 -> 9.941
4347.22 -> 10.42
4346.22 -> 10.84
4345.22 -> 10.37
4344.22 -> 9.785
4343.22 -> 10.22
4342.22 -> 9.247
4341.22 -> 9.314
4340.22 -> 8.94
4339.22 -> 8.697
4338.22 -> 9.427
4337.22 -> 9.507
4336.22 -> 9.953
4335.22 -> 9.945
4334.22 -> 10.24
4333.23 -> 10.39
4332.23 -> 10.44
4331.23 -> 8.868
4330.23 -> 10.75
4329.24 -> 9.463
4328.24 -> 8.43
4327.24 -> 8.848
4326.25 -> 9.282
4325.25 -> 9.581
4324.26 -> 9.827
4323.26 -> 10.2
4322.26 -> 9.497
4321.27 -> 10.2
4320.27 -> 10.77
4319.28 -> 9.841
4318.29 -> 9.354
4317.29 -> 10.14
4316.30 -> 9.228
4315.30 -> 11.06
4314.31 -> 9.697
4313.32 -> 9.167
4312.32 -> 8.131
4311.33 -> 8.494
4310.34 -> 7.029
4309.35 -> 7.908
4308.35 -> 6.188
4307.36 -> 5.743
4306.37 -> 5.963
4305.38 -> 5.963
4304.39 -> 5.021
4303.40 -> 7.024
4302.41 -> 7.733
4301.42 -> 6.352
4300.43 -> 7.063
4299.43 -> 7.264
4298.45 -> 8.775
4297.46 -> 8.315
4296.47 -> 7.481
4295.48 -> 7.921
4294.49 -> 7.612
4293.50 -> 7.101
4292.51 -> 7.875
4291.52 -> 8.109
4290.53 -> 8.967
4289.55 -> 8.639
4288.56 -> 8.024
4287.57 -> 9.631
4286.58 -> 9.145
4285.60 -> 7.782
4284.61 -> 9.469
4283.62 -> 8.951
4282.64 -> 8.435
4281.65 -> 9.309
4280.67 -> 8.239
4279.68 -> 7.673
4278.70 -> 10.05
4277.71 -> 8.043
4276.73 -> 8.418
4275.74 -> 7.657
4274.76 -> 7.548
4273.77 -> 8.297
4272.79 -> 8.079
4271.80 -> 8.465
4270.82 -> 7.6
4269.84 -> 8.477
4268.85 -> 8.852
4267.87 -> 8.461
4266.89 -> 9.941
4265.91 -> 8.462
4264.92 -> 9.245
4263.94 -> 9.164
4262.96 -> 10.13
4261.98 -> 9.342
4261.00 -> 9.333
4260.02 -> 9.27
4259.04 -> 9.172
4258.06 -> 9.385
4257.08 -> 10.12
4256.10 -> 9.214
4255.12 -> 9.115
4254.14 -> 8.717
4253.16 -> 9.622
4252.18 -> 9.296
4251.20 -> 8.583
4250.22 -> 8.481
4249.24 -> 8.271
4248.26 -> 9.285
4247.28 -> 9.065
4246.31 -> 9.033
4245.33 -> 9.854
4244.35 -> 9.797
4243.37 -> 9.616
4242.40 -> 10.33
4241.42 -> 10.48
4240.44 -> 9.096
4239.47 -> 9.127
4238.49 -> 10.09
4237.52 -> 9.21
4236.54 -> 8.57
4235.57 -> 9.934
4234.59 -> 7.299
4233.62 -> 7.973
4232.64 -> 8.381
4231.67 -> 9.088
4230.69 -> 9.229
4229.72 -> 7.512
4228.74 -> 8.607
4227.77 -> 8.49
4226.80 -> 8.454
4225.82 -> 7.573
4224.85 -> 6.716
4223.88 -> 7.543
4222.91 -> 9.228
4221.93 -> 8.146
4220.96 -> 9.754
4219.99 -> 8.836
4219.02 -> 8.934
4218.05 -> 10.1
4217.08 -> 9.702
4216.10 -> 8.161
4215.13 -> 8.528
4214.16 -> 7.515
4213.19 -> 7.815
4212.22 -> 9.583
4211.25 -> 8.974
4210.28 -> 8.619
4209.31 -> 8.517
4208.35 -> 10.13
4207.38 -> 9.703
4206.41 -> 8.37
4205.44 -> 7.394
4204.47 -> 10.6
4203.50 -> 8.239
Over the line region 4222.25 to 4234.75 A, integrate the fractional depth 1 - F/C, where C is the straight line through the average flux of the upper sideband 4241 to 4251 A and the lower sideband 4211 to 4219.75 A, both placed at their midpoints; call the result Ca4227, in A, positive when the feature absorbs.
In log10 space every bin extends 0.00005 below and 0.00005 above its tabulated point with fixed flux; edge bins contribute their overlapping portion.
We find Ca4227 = 1.2 A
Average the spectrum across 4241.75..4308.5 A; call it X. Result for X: 8.45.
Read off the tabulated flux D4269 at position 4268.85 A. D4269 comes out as 8.852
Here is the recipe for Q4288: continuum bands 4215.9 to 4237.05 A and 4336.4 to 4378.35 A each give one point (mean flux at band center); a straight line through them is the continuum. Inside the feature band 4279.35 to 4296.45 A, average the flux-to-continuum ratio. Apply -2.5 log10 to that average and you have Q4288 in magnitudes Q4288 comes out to 0.11 mag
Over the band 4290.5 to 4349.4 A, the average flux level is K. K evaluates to 8.83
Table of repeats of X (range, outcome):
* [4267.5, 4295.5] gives 8.38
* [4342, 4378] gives 10.3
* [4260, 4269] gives 9.24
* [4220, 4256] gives 8.88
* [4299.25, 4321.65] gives 8.06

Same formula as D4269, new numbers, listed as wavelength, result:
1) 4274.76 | 7.548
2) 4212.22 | 9.583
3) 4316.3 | 9.228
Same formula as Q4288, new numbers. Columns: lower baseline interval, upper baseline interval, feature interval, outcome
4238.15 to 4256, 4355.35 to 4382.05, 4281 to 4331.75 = 0.15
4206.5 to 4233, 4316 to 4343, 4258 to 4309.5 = 0.13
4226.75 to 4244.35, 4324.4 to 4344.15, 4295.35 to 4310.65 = 0.32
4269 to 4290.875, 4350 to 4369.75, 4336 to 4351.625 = 0.03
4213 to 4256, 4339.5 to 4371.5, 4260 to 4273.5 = 0.04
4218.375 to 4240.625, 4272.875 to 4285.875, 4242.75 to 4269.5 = -0.08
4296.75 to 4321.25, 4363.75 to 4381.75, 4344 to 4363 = -0.11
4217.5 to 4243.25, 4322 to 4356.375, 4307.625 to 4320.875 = 0.08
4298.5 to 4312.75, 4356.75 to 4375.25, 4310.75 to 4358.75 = -0.16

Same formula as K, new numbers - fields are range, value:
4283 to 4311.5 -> 7.63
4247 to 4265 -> 9.2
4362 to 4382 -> 10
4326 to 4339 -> 9.64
